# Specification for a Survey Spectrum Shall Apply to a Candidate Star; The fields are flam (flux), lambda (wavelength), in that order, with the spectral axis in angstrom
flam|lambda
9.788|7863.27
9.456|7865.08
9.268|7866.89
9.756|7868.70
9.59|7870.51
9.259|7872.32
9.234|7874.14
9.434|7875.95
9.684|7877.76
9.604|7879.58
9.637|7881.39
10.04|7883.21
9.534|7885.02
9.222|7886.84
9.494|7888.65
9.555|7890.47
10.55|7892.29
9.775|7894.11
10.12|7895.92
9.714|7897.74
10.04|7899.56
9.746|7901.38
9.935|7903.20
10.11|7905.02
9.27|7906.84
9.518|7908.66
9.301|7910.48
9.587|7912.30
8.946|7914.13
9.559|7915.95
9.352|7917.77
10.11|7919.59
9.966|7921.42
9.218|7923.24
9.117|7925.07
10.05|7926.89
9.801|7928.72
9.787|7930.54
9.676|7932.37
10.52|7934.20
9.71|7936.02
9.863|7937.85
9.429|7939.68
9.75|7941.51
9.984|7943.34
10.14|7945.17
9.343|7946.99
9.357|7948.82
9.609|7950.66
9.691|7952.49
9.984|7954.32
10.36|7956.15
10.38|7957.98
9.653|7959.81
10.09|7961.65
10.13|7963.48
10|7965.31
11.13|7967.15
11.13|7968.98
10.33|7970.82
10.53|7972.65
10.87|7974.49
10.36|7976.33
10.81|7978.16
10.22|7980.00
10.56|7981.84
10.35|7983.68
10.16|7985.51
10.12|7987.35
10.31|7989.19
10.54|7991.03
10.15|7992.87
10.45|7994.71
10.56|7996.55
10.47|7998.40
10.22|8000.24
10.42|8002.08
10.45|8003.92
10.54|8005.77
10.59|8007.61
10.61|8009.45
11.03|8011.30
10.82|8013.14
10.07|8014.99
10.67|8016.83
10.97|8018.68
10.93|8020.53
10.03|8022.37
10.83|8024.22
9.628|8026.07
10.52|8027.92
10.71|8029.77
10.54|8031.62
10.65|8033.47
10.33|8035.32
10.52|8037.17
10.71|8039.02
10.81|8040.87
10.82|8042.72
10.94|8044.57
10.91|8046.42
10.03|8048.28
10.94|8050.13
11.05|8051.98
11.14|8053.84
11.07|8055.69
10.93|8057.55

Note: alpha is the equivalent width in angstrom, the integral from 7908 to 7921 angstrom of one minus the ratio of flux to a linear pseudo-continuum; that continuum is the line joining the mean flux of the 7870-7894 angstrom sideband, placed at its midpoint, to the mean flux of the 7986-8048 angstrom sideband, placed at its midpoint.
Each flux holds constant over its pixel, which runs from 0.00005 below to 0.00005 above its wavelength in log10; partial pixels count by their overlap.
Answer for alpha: 0.4 angstrom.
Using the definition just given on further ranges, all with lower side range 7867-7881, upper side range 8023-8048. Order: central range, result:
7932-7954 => 0.4 angstrom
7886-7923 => 0.1 angstrom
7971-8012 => -0.7 angstrom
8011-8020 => -0.2 angstrom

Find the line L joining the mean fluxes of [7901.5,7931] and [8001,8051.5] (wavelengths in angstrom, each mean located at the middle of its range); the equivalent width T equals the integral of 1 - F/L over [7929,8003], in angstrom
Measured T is -0.90 angstrom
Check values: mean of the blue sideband 9.6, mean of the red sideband 10.6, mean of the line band 10.2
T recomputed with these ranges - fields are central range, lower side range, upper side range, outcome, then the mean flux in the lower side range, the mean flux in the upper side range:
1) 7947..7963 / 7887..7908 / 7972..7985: 0.7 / 9.82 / 10.5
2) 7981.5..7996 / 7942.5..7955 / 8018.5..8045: -0.3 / 9.72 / 10.6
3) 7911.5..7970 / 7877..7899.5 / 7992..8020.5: 1.4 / 9.75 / 10.5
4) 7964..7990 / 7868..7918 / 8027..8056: -0.6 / 9.63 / 10.7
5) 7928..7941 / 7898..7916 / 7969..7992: 0.1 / 9.61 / 10.5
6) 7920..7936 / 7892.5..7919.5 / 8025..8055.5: 0.1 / 9.68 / 10.7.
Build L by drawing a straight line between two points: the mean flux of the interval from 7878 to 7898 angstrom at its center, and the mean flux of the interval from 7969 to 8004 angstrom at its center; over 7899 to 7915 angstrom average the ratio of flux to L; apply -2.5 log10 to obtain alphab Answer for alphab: 0.03 mag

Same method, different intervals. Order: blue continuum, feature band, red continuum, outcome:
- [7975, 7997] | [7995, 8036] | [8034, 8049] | 0.00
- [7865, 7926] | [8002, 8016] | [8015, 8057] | -0.01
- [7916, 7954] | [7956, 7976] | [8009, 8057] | -0.04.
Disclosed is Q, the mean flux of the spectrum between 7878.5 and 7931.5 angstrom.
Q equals 9.68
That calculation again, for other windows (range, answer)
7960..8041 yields 10.5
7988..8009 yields 10.4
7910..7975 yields 9.9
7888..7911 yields 9.79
